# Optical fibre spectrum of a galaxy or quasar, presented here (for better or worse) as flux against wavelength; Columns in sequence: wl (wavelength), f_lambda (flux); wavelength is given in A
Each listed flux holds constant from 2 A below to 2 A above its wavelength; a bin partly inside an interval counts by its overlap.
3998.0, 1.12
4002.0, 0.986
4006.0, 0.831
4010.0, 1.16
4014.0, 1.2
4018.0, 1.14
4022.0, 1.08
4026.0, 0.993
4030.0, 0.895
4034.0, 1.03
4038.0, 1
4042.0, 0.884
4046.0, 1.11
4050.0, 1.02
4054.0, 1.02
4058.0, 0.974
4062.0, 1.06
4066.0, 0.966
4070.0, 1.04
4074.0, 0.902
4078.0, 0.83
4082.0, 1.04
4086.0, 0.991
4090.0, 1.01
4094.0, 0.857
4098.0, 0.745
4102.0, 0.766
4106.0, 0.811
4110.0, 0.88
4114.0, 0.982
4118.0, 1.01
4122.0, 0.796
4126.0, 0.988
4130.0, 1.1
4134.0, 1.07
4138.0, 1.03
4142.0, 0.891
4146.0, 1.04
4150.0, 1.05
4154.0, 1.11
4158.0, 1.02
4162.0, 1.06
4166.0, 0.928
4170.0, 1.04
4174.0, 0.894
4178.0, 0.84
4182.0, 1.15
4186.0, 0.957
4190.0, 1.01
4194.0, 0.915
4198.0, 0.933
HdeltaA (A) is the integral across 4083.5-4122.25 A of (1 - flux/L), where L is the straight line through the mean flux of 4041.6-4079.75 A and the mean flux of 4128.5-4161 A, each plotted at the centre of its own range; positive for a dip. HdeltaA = 4.6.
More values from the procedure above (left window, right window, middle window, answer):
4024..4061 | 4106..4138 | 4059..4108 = 3.1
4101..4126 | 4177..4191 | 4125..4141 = -2.1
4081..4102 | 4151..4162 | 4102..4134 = 1.2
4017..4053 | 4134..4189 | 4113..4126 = 0.9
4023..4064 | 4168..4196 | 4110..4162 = -1.2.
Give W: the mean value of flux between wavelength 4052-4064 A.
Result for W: 1.02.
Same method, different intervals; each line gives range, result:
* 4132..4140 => 1.05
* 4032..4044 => 0.971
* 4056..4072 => 1.01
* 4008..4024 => 1.15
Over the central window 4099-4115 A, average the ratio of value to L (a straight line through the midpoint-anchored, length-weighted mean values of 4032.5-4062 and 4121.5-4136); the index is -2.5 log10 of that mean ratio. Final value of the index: 0.19 mag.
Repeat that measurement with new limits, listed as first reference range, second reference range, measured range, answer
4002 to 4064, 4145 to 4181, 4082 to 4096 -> 0.05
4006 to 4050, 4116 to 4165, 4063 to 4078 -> 0.08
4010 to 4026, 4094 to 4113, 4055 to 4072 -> -0.06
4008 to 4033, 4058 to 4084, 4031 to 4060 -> 0.02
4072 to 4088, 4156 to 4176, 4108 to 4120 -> 0.00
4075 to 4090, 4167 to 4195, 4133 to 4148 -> -0.04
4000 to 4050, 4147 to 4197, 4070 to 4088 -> 0.07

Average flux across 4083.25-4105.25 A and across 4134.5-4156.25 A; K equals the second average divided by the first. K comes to 1.2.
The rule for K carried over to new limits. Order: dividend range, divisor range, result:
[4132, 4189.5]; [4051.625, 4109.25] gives 1.08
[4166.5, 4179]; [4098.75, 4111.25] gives 1.15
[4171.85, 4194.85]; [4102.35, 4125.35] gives 1.08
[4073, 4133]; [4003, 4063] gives 0.89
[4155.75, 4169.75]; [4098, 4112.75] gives 1.23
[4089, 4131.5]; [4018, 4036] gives 0.89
